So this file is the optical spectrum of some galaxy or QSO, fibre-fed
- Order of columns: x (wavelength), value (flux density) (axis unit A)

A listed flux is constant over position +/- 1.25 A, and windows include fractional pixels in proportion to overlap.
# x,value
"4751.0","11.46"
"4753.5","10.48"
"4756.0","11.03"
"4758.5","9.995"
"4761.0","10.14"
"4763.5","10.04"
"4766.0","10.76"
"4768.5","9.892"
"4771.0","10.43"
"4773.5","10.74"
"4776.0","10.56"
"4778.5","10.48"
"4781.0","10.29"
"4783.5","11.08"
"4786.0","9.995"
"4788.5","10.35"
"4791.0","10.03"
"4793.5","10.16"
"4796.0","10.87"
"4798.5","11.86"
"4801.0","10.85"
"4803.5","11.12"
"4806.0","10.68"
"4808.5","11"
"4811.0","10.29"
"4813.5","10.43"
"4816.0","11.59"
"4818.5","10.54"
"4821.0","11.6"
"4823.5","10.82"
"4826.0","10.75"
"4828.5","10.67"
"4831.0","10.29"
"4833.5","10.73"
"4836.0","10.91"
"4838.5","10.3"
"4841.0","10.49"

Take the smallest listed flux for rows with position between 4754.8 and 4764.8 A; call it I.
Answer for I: 9.995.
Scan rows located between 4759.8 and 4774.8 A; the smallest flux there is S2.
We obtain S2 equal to 9.892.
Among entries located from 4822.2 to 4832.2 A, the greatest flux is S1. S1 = 10.82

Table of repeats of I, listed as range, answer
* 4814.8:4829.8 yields 10.54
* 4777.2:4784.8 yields 10.29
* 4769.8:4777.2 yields 10.43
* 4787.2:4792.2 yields 10.03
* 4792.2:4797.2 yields 10.16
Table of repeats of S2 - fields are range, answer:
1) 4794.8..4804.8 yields 10.85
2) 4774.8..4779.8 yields 10.48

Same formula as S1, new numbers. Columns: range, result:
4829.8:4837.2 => 10.91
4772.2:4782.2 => 10.74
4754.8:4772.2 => 11.03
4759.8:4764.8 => 10.14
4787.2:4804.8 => 11.86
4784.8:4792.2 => 10.35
